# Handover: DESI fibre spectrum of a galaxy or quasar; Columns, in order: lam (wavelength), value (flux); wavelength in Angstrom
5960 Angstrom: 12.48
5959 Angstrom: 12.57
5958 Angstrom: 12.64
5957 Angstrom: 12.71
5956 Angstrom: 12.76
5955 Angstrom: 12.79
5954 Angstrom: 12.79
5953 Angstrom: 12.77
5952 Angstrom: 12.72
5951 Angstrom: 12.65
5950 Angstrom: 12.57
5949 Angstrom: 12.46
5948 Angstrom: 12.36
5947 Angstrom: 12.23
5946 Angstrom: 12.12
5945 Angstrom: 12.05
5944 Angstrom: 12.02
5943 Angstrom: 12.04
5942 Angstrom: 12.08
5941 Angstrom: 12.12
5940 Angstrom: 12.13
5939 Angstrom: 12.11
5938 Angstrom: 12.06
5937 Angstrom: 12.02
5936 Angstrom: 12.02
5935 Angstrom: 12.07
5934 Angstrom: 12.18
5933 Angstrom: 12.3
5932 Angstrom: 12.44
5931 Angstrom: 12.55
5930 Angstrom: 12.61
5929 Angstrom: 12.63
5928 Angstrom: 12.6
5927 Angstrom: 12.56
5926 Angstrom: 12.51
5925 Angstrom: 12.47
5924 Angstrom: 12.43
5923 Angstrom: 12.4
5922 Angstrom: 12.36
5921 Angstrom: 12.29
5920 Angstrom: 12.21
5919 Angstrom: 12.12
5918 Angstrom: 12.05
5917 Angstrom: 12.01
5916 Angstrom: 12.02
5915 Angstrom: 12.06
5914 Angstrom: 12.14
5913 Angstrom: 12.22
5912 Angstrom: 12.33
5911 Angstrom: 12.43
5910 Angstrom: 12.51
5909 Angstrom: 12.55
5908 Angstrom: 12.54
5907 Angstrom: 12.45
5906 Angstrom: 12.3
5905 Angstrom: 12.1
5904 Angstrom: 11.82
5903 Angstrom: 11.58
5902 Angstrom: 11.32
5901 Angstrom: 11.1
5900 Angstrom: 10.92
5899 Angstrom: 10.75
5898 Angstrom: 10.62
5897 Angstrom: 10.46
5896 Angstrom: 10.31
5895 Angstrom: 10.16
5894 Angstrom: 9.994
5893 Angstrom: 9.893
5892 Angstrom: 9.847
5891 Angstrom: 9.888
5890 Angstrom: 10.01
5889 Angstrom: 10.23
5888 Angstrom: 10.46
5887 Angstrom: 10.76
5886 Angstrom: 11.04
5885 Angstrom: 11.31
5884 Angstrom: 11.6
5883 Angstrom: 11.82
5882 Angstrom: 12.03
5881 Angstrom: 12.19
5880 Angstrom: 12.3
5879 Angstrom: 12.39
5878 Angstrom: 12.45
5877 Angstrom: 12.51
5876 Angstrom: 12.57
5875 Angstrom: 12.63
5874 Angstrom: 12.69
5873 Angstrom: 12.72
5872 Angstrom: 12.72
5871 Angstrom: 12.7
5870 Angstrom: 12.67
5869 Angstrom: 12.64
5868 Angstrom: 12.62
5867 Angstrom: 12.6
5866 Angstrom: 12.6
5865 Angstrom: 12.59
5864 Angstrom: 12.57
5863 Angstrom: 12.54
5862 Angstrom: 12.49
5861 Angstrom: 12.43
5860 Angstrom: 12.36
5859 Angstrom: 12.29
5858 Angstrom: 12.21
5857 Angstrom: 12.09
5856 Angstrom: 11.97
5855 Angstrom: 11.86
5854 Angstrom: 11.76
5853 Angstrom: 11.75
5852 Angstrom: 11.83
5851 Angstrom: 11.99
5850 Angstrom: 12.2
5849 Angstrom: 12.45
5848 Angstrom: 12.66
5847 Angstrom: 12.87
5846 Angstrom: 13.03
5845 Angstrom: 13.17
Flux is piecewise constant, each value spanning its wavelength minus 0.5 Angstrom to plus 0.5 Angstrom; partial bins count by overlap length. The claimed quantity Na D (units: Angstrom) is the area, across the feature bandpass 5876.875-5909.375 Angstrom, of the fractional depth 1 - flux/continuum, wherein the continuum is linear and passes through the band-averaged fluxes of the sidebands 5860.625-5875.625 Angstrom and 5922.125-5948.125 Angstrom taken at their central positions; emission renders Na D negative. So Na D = 3.2 Angstrom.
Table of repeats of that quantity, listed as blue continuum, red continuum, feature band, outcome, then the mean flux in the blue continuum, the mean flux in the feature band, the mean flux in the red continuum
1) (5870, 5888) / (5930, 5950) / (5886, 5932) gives 2.0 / 12.1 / 11.6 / 12.2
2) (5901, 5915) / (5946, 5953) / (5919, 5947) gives 0.2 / 12.1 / 12.3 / 12.5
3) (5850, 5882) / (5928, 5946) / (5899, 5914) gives 0.4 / 12.4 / 12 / 12.2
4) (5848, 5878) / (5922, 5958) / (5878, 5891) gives 1.1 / 12.4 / 11.3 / 12.4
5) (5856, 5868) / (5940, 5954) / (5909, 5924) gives 0.1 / 12.4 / 12.2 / 12.3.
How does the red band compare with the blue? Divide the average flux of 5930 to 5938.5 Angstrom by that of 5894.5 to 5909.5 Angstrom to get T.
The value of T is 1.1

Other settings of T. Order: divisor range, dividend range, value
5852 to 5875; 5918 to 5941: 0.99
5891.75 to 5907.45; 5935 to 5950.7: 1.11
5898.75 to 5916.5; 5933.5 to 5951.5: 1.02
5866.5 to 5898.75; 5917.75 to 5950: 1.07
